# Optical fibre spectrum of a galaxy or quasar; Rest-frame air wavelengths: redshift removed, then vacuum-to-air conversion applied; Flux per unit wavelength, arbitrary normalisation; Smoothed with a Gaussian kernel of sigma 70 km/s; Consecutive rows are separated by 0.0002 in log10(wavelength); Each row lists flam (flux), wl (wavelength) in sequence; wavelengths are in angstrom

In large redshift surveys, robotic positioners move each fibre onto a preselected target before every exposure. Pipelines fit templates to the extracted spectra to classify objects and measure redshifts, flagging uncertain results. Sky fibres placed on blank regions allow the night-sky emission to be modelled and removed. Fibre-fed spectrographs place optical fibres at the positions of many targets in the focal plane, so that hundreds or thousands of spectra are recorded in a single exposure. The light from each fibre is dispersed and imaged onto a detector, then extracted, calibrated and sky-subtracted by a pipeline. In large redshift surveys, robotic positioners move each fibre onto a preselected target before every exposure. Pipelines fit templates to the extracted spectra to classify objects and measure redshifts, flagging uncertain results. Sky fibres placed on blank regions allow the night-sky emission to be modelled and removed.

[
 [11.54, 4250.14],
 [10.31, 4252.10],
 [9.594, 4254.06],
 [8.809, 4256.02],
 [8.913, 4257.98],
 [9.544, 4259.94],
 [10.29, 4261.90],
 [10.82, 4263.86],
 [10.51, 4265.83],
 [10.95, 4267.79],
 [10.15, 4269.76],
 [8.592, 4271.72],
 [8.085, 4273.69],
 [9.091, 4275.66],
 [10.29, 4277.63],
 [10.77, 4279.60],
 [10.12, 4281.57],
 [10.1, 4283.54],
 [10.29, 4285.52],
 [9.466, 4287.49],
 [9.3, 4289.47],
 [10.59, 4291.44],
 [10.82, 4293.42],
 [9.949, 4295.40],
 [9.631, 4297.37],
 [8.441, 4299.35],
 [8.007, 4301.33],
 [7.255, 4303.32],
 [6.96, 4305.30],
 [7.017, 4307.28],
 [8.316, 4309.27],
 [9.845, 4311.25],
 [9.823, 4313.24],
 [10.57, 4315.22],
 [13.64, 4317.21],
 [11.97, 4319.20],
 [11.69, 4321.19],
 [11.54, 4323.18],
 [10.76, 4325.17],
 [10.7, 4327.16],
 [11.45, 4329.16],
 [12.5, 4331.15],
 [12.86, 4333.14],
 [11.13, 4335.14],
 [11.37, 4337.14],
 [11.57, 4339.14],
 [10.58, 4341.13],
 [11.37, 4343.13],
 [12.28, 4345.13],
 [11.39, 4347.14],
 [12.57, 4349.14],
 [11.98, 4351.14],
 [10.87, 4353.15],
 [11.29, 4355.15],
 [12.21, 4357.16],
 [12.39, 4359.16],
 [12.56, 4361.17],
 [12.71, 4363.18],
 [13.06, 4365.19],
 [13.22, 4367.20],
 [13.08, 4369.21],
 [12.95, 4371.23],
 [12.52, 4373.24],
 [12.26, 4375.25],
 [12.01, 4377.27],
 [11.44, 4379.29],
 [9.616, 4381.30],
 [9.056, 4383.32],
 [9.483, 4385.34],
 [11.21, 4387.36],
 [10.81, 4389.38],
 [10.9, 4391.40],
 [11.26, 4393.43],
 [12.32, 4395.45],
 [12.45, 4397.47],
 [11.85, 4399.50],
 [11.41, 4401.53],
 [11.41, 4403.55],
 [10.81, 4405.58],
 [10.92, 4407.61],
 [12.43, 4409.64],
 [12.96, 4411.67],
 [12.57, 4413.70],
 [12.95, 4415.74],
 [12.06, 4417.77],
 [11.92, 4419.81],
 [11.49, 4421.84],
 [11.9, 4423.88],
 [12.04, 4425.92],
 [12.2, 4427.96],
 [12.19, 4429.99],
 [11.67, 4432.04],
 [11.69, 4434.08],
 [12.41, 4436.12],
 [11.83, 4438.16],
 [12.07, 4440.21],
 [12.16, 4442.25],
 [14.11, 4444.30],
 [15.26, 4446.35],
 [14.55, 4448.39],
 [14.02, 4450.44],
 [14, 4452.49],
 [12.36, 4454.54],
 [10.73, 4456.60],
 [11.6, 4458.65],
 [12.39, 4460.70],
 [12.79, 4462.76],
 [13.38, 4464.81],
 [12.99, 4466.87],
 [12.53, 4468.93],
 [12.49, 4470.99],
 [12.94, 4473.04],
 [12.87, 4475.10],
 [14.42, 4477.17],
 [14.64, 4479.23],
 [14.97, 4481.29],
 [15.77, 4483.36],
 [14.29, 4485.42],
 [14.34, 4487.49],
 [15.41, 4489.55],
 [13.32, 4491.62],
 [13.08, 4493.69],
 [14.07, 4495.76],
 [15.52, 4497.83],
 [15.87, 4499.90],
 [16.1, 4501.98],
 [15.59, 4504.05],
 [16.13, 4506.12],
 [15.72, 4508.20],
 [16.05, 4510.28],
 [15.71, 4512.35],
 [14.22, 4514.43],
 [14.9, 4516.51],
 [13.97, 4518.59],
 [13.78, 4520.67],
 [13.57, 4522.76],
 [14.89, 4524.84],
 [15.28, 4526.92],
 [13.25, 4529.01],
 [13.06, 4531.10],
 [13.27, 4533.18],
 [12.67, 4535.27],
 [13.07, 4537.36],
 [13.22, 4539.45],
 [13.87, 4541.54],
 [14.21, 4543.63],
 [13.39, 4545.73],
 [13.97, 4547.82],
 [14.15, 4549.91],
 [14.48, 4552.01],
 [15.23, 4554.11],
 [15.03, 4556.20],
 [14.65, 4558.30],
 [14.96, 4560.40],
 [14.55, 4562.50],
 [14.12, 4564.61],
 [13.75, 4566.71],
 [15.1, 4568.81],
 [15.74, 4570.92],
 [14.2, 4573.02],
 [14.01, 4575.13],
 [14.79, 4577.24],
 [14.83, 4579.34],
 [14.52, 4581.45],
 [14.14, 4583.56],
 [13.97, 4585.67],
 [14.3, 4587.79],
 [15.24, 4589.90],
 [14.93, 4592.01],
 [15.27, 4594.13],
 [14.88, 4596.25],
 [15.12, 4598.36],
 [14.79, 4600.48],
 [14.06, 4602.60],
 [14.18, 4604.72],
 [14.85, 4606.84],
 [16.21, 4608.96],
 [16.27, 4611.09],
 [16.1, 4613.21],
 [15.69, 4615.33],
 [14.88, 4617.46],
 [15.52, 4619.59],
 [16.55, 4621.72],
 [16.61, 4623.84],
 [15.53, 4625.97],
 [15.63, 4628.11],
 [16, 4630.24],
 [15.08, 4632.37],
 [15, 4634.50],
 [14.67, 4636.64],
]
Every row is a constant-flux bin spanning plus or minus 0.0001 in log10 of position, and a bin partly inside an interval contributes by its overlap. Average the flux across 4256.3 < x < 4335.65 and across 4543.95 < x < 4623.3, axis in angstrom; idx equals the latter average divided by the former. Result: 1.48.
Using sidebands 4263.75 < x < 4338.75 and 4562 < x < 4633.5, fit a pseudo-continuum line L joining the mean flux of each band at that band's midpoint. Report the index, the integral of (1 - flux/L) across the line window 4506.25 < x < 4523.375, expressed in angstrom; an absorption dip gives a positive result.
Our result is -1.5 angstrom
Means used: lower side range 10.1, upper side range 15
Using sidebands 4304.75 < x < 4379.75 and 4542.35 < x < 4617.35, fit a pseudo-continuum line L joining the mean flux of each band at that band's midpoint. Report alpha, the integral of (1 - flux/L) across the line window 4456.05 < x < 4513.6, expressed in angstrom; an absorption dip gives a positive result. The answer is -3.00 angstrom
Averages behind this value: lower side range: 11.5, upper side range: 14.7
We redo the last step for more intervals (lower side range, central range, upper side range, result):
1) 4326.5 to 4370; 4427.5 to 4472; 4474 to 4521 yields 3.8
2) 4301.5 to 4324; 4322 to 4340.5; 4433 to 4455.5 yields -2.3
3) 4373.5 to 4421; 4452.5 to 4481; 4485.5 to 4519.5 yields 1.9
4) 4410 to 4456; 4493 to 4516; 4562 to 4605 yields -2.9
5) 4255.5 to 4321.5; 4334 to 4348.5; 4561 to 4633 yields -1.1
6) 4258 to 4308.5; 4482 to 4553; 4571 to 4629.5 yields -4.3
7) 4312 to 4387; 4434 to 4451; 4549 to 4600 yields -0.3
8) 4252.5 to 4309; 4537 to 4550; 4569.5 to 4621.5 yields 0.3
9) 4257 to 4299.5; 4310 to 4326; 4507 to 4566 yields -1.0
